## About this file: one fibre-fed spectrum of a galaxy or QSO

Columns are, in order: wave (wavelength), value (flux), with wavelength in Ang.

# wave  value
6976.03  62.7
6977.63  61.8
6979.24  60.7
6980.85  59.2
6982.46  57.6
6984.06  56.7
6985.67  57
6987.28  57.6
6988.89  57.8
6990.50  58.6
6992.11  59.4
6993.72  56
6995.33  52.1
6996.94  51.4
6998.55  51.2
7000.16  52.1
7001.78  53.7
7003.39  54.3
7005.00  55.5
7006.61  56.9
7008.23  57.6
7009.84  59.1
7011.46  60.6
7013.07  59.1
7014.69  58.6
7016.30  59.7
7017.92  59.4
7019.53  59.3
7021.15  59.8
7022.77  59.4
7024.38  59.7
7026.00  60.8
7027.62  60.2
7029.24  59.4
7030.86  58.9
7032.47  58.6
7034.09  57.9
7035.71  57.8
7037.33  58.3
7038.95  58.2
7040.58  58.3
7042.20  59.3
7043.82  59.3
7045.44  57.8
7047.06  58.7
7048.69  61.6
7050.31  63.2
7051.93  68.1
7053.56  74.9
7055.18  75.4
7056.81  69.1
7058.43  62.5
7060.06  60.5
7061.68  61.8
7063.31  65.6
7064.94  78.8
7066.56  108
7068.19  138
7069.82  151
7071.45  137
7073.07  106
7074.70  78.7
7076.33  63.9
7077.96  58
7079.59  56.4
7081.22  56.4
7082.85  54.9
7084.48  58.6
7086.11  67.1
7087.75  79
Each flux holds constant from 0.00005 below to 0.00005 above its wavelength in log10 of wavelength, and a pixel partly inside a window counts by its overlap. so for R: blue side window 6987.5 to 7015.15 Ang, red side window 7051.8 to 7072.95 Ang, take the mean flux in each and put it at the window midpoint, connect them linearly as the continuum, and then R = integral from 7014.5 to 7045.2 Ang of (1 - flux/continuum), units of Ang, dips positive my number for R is 5.3 Ang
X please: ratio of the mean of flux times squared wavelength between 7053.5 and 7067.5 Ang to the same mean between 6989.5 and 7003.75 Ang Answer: 1.38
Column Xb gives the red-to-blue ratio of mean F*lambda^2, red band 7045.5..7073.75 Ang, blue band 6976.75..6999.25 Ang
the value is 1.50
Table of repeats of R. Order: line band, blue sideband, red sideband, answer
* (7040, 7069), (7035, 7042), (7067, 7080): 2.44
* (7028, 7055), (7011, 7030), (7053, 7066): 1.62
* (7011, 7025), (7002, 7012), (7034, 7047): -0.49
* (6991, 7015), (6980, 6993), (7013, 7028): 1.21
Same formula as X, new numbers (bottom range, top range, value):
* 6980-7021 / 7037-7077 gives 1.39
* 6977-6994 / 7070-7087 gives 1.35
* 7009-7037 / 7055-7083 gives 1.42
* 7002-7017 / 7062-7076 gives 1.84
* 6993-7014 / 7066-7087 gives 1.60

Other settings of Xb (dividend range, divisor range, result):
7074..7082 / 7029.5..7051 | 1.07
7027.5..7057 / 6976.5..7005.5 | 1.11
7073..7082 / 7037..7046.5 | 1.15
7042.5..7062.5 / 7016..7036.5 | 1.09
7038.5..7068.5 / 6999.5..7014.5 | 1.24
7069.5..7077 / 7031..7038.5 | 1.83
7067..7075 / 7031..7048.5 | 2.14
